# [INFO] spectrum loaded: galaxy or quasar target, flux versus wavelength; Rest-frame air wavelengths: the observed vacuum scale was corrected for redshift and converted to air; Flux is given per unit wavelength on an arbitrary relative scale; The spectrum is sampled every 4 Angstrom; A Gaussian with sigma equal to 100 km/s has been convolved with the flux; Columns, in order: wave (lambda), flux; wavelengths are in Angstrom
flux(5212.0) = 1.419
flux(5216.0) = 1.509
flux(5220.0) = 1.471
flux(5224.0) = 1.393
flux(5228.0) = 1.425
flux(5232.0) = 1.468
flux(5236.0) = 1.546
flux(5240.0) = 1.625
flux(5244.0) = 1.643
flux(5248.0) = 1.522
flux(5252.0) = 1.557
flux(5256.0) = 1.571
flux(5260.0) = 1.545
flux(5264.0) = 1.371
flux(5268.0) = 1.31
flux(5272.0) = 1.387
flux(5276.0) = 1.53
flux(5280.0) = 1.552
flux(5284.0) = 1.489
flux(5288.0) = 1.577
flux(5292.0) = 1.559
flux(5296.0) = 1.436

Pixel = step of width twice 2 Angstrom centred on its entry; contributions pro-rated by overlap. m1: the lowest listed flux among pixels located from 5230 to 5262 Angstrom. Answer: 1.468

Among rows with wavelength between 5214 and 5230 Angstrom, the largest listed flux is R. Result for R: 1.509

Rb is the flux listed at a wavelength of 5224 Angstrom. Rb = 1.393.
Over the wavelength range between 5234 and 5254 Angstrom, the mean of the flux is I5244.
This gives 1.58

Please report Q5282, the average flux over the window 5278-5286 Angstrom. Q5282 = 1.52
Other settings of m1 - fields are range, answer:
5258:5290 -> 1.31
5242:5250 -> 1.522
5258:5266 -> 1.371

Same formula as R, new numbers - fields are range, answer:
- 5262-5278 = 1.53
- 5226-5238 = 1.546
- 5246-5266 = 1.571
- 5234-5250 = 1.643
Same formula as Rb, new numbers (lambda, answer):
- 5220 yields 1.471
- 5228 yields 1.425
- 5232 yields 1.468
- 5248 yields 1.522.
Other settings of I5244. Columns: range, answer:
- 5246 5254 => 1.54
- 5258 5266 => 1.46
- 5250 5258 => 1.56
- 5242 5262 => 1.57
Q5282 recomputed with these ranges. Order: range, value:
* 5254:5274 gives 1.44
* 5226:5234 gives 1.45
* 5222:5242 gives 1.49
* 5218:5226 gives 1.43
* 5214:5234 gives 1.45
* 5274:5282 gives 1.54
